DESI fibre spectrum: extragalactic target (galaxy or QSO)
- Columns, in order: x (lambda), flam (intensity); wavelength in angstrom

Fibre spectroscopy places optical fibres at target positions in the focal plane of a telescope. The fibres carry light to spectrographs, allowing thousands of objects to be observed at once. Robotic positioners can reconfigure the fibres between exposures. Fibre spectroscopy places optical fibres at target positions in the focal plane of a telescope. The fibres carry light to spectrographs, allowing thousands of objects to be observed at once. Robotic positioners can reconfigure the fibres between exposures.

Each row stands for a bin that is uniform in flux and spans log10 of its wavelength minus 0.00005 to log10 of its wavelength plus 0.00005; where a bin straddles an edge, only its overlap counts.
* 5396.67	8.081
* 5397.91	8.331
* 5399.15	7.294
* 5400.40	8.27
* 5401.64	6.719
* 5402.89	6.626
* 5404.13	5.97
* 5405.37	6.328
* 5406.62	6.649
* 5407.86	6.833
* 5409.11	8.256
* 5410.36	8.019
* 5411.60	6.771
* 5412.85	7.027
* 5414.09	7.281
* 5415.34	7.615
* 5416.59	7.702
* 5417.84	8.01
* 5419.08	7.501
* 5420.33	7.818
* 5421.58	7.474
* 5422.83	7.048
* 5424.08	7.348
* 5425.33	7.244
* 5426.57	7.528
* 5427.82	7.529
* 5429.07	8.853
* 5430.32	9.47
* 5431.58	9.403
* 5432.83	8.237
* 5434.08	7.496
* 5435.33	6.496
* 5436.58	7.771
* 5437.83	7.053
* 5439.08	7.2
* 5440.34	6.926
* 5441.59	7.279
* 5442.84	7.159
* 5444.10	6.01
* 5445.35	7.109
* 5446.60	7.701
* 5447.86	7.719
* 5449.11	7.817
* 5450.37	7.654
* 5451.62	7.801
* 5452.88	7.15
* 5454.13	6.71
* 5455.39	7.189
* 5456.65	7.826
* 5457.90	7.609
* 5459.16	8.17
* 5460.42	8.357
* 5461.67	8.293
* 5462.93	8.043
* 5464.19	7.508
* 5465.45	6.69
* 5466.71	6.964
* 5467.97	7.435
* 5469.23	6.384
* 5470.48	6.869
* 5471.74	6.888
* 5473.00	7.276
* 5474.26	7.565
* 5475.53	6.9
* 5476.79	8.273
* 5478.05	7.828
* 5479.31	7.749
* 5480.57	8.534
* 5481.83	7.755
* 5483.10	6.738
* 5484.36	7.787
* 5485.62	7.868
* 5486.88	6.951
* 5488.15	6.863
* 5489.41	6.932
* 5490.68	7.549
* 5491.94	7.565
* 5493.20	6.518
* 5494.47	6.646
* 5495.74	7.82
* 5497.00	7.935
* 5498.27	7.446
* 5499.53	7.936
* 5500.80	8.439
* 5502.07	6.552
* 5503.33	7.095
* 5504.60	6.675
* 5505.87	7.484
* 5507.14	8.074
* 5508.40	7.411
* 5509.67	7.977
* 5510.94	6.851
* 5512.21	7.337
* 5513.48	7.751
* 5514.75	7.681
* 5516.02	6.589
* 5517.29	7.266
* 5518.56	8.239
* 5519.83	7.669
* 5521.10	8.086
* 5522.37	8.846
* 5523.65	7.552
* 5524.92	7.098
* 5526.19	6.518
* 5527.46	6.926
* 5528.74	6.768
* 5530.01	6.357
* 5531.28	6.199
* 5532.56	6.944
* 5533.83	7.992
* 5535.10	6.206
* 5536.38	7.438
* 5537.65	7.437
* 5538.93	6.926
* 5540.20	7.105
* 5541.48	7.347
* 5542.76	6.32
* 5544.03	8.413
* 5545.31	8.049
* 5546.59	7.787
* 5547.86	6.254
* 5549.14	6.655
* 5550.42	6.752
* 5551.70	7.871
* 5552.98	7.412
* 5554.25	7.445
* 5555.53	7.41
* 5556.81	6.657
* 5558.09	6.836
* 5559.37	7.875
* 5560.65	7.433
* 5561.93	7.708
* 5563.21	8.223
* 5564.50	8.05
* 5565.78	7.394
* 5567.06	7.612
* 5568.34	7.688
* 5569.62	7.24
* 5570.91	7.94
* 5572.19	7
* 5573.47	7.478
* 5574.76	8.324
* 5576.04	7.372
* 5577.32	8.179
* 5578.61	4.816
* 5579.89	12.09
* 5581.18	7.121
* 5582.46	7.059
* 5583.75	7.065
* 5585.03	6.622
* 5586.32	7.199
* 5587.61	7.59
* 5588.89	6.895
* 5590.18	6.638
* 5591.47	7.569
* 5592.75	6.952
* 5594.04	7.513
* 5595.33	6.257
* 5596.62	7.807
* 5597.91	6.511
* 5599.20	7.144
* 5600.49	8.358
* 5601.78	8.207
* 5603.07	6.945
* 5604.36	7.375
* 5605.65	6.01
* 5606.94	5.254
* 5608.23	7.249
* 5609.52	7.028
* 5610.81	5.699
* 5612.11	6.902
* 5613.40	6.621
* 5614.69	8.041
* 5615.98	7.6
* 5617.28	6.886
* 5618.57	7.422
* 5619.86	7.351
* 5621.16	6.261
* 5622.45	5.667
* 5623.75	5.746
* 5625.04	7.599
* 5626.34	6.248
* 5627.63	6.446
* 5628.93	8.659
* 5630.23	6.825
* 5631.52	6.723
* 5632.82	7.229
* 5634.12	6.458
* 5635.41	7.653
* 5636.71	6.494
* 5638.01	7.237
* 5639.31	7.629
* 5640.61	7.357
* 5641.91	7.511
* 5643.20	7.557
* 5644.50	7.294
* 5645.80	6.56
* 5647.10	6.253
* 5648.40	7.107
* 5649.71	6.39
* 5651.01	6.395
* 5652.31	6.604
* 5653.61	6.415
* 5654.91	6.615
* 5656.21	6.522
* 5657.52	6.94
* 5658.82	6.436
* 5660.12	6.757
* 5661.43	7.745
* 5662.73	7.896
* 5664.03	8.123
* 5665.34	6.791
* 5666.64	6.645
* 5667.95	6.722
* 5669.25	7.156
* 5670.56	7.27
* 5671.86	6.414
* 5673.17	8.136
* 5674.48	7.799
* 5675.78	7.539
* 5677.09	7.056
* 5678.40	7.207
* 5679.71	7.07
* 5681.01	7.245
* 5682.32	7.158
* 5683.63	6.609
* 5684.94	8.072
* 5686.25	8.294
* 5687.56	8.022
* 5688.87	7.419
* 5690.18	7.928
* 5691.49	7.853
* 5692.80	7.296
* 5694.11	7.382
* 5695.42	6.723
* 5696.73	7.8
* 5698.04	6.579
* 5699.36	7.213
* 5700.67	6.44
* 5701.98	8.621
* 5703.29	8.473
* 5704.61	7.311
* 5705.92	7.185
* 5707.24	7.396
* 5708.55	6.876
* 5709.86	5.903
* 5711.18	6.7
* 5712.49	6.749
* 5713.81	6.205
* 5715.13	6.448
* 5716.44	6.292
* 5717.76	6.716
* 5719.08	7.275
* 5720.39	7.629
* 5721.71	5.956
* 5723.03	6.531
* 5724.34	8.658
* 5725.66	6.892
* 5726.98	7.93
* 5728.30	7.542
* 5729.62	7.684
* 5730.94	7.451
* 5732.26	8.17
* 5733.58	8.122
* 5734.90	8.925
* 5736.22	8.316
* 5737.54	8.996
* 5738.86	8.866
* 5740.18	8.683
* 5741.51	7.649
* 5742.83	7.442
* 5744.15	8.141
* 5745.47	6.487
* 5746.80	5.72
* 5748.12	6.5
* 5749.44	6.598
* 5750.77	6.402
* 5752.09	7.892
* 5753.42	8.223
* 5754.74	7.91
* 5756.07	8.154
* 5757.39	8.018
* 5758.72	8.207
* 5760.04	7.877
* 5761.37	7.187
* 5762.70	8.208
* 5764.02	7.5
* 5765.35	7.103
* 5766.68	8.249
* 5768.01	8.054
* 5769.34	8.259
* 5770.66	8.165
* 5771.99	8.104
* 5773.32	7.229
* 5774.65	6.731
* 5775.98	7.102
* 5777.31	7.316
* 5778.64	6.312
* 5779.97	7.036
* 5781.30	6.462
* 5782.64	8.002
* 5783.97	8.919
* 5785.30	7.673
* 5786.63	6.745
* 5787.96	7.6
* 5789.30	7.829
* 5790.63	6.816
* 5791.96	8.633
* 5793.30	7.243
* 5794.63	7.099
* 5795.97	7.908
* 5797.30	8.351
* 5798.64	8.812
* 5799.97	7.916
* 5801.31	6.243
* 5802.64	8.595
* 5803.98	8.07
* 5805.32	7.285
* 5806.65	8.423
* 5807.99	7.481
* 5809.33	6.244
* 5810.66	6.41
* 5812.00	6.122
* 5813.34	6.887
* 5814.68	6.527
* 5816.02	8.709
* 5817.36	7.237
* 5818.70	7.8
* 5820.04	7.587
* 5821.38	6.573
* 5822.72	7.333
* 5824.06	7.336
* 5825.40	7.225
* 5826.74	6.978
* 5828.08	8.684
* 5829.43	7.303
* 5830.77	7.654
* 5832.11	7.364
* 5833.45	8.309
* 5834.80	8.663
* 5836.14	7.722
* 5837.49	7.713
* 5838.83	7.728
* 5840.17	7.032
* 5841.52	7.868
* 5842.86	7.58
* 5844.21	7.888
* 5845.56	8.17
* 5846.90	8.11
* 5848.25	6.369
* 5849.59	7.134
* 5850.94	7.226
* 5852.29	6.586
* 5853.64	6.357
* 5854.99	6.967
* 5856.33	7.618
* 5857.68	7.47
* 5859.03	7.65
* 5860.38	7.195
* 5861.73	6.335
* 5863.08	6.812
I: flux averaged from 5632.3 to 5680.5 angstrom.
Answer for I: 7.05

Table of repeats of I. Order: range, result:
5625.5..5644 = 7.15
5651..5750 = 7.29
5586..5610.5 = 7.06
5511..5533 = 7.27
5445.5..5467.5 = 7.59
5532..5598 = 7.36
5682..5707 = 7.49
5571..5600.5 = 7.36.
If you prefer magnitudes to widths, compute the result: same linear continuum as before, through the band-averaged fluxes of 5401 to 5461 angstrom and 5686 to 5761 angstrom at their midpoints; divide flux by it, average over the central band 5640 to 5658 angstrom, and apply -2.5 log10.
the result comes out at 0.10 mag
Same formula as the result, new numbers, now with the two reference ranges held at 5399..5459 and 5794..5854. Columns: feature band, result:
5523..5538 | 0.08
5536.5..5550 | 0.03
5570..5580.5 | -0.06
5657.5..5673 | 0.05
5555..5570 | -0.01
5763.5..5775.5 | -0.03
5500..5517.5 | 0.01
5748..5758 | -0.01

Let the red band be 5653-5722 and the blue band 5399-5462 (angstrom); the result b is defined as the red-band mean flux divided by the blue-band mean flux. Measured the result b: 0.96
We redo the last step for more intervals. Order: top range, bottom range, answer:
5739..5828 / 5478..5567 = 1.02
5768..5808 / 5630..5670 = 1.09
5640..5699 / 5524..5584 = 0.98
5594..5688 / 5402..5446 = 0.95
